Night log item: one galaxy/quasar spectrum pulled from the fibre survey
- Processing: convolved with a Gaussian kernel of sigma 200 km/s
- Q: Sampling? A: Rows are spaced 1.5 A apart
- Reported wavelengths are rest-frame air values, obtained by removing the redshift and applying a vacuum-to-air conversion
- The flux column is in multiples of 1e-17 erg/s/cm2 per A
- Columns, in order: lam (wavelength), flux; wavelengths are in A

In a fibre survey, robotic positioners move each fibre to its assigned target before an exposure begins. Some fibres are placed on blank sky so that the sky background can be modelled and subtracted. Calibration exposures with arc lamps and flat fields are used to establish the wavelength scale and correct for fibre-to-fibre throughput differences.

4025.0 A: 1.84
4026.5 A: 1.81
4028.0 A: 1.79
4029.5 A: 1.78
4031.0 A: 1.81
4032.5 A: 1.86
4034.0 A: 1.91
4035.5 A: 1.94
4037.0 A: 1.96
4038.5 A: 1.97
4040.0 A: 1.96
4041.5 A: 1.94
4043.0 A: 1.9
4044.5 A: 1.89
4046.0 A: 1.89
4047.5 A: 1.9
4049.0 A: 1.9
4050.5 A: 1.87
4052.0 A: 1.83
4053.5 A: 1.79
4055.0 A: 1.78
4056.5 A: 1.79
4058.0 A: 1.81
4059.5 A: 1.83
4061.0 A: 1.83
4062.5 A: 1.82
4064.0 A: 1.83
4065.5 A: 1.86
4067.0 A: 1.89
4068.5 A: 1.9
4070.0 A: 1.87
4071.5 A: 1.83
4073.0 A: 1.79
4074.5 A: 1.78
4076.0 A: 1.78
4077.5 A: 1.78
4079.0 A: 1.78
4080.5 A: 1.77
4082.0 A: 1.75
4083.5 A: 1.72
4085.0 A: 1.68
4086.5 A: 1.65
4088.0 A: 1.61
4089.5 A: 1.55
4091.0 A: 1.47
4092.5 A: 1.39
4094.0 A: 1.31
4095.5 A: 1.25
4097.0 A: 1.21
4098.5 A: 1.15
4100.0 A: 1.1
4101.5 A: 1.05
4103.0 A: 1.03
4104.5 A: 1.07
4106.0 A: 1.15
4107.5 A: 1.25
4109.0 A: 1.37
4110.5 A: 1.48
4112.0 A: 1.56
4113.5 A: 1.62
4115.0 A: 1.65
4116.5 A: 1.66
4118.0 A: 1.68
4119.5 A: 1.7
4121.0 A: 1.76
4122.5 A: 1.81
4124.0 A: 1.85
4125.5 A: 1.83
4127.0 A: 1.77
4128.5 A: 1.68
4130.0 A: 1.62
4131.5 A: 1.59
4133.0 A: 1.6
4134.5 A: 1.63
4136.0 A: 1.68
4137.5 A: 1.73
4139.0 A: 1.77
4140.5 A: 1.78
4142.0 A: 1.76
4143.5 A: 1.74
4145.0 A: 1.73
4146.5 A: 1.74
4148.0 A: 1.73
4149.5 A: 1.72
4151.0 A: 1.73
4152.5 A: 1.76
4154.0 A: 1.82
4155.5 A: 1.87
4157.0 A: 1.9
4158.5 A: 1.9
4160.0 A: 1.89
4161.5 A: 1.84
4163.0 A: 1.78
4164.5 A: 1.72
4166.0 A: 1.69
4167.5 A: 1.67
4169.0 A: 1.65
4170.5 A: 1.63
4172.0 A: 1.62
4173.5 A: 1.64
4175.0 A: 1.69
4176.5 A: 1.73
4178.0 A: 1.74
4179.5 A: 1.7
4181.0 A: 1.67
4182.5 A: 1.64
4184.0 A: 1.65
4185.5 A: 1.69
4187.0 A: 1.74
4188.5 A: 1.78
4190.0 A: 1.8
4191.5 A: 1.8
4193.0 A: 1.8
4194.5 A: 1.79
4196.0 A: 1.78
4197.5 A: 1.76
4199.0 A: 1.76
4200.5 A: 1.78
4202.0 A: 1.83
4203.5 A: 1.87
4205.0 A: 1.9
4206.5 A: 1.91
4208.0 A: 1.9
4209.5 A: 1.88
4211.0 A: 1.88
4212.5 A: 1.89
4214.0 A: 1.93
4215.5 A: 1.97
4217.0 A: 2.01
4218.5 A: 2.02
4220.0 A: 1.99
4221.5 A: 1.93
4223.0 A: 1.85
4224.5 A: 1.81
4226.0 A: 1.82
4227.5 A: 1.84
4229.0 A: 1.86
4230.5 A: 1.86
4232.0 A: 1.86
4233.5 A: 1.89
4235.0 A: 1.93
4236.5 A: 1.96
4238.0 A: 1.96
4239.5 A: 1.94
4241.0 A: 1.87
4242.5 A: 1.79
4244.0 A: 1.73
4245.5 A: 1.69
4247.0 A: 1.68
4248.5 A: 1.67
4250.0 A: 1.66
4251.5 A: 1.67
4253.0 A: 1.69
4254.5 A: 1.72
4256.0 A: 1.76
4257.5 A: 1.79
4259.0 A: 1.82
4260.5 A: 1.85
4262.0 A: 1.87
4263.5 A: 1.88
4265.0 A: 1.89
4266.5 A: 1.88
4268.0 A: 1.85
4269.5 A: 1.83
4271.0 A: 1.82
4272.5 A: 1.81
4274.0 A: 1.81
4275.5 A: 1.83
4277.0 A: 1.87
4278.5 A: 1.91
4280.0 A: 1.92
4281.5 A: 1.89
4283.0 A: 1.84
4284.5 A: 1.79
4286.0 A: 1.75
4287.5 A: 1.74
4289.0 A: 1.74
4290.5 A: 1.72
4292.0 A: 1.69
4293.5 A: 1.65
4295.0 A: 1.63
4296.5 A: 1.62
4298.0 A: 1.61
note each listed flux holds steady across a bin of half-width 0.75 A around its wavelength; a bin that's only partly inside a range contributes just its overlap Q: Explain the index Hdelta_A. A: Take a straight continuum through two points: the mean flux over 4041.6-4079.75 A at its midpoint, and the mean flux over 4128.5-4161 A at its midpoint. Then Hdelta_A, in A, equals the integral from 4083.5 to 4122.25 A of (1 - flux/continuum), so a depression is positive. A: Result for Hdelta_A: 7.9 A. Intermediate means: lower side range 1.84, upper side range 1.75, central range 1.43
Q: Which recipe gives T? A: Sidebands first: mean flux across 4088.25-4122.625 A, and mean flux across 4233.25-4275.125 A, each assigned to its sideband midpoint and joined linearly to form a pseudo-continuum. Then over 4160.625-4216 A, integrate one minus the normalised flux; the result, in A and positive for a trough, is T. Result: -4.8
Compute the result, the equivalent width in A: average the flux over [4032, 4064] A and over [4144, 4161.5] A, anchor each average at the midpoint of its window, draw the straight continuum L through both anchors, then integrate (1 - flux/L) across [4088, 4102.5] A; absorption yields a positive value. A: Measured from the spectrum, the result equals 4.35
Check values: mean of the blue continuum 1.87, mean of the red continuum 1.8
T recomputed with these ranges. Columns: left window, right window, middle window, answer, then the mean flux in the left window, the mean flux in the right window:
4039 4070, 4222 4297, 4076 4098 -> 3.4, 1.86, 1.81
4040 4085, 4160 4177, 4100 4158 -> 4.2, 1.83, 1.7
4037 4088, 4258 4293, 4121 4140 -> 1.2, 1.83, 1.82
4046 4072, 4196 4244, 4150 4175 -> 1.5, 1.84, 1.88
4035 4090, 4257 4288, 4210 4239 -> -1.1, 1.82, 1.84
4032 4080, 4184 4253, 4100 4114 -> 4.4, 1.86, 1.83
